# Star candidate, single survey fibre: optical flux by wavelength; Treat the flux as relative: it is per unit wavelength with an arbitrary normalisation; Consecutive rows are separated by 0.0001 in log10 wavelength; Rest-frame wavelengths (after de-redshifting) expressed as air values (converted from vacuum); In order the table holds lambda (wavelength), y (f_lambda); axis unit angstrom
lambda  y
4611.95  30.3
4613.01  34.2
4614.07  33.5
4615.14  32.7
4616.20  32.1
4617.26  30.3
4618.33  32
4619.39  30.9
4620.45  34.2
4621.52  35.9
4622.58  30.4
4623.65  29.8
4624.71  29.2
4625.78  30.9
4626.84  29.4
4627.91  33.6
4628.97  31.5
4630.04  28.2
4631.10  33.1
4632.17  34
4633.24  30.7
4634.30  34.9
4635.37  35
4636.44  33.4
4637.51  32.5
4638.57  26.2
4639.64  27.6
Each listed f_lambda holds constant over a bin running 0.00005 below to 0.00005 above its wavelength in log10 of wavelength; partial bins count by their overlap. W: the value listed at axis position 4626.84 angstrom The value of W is 29.4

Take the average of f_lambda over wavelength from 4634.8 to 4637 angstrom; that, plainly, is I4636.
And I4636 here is 34.1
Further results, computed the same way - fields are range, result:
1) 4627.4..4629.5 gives 32.6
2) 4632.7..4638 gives 33.3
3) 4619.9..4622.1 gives 34.9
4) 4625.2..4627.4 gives 30.1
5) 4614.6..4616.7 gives 32.3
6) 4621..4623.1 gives 33.2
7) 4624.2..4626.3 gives 30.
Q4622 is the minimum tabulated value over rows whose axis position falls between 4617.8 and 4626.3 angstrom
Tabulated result 29.2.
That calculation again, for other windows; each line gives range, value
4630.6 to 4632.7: 33.1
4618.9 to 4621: 30.9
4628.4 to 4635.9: 28.2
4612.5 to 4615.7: 32.7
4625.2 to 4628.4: 29.4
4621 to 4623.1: 30.4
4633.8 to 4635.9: 34.9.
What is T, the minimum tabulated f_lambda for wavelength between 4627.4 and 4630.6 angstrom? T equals 28.2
